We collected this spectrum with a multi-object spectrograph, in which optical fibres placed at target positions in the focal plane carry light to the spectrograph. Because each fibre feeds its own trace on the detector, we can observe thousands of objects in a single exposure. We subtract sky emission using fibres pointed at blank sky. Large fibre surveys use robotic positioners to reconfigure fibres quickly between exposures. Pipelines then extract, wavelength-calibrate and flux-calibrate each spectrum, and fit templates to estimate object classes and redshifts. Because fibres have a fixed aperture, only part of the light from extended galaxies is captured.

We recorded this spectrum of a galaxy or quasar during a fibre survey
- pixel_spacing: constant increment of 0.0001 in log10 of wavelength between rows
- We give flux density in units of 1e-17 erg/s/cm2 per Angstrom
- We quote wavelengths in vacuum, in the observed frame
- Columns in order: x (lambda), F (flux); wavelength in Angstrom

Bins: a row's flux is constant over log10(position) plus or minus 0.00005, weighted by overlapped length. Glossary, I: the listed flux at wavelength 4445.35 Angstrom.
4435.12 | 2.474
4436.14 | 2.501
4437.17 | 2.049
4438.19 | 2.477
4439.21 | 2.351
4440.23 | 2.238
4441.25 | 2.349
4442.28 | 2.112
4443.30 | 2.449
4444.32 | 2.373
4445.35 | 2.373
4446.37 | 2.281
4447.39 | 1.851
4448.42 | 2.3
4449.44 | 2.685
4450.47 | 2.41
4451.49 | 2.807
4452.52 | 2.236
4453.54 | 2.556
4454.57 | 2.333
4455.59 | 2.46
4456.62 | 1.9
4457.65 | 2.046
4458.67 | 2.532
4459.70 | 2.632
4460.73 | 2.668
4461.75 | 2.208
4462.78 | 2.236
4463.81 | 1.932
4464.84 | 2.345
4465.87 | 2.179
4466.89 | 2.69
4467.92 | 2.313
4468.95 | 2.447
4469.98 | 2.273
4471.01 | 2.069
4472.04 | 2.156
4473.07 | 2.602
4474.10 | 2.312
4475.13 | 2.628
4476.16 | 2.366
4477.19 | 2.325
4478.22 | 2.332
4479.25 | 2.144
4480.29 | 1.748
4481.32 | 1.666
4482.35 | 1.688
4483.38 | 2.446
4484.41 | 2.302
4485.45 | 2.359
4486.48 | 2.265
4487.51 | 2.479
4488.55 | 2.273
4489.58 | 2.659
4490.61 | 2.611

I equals 2.373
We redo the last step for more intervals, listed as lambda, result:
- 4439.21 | 2.351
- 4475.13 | 2.628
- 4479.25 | 2.144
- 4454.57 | 2.333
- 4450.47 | 2.41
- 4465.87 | 2.179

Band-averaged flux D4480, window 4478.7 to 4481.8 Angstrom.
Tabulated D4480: 1.86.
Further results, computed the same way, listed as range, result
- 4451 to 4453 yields 2.52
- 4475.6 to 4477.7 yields 2.35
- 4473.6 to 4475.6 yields 2.47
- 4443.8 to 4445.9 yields 2.37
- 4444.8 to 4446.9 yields 2.32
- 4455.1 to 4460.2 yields 2.31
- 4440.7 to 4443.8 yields 2.3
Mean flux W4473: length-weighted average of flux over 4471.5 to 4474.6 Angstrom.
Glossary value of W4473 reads 2.35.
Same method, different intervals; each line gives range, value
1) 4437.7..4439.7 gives 2.42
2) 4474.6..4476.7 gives 2.5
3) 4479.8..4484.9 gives 1.97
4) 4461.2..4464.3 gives 2.14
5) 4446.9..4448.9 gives 2.07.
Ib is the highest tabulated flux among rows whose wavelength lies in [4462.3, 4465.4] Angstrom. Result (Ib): 2.345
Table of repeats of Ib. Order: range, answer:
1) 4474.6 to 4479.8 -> 2.628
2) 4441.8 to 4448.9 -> 2.449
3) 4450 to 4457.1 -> 2.807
